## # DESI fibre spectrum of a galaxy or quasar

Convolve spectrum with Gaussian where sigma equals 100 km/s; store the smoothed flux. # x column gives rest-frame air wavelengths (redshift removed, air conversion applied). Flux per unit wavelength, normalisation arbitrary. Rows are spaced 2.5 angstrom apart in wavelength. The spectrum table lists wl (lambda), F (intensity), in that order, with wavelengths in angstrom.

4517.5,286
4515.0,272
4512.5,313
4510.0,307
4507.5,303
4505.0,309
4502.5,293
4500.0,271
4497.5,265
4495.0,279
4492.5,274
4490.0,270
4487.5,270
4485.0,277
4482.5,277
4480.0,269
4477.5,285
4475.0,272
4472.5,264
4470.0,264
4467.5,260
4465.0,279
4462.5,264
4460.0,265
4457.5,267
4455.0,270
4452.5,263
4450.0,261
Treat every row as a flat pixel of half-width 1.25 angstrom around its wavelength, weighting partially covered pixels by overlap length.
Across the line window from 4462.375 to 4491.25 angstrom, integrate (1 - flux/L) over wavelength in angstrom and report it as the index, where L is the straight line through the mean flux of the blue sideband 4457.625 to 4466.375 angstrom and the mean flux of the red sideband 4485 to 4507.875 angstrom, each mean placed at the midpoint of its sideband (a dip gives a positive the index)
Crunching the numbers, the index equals 0.3 angstrom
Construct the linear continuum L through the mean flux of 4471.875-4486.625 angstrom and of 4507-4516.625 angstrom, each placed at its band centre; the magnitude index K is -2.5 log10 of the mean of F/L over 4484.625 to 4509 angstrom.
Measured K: 0.02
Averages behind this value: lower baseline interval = 274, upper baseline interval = 298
